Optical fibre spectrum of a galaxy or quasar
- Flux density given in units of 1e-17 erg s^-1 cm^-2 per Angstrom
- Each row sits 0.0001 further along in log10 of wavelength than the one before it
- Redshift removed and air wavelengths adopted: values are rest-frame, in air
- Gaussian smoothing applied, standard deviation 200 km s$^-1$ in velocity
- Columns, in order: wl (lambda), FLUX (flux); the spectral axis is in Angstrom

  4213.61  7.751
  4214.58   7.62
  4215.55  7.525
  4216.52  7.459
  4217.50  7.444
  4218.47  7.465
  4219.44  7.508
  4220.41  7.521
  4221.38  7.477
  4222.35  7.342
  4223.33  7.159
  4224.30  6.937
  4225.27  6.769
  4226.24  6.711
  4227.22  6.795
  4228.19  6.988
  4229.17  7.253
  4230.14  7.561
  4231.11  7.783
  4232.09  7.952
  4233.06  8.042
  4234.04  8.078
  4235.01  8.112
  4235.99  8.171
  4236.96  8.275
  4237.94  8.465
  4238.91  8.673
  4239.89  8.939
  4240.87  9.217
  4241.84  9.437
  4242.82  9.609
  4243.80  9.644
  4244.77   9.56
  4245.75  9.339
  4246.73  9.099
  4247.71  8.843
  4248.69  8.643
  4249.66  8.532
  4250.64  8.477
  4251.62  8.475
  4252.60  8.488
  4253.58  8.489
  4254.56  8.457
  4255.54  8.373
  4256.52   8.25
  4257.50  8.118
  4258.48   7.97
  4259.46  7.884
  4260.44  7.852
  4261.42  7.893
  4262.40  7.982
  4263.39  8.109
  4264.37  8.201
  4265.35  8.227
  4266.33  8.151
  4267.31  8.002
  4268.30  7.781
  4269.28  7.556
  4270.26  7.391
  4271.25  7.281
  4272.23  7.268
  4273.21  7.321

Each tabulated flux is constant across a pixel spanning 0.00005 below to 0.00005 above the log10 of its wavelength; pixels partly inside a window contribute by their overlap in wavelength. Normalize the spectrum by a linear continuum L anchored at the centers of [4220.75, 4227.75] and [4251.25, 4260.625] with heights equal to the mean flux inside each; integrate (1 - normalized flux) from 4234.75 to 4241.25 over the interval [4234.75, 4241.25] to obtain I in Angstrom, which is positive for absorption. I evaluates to -0.85 Angstrom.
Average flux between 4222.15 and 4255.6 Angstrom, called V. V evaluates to 8.25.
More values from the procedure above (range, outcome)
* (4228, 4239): 7.95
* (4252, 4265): 8.16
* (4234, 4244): 8.79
